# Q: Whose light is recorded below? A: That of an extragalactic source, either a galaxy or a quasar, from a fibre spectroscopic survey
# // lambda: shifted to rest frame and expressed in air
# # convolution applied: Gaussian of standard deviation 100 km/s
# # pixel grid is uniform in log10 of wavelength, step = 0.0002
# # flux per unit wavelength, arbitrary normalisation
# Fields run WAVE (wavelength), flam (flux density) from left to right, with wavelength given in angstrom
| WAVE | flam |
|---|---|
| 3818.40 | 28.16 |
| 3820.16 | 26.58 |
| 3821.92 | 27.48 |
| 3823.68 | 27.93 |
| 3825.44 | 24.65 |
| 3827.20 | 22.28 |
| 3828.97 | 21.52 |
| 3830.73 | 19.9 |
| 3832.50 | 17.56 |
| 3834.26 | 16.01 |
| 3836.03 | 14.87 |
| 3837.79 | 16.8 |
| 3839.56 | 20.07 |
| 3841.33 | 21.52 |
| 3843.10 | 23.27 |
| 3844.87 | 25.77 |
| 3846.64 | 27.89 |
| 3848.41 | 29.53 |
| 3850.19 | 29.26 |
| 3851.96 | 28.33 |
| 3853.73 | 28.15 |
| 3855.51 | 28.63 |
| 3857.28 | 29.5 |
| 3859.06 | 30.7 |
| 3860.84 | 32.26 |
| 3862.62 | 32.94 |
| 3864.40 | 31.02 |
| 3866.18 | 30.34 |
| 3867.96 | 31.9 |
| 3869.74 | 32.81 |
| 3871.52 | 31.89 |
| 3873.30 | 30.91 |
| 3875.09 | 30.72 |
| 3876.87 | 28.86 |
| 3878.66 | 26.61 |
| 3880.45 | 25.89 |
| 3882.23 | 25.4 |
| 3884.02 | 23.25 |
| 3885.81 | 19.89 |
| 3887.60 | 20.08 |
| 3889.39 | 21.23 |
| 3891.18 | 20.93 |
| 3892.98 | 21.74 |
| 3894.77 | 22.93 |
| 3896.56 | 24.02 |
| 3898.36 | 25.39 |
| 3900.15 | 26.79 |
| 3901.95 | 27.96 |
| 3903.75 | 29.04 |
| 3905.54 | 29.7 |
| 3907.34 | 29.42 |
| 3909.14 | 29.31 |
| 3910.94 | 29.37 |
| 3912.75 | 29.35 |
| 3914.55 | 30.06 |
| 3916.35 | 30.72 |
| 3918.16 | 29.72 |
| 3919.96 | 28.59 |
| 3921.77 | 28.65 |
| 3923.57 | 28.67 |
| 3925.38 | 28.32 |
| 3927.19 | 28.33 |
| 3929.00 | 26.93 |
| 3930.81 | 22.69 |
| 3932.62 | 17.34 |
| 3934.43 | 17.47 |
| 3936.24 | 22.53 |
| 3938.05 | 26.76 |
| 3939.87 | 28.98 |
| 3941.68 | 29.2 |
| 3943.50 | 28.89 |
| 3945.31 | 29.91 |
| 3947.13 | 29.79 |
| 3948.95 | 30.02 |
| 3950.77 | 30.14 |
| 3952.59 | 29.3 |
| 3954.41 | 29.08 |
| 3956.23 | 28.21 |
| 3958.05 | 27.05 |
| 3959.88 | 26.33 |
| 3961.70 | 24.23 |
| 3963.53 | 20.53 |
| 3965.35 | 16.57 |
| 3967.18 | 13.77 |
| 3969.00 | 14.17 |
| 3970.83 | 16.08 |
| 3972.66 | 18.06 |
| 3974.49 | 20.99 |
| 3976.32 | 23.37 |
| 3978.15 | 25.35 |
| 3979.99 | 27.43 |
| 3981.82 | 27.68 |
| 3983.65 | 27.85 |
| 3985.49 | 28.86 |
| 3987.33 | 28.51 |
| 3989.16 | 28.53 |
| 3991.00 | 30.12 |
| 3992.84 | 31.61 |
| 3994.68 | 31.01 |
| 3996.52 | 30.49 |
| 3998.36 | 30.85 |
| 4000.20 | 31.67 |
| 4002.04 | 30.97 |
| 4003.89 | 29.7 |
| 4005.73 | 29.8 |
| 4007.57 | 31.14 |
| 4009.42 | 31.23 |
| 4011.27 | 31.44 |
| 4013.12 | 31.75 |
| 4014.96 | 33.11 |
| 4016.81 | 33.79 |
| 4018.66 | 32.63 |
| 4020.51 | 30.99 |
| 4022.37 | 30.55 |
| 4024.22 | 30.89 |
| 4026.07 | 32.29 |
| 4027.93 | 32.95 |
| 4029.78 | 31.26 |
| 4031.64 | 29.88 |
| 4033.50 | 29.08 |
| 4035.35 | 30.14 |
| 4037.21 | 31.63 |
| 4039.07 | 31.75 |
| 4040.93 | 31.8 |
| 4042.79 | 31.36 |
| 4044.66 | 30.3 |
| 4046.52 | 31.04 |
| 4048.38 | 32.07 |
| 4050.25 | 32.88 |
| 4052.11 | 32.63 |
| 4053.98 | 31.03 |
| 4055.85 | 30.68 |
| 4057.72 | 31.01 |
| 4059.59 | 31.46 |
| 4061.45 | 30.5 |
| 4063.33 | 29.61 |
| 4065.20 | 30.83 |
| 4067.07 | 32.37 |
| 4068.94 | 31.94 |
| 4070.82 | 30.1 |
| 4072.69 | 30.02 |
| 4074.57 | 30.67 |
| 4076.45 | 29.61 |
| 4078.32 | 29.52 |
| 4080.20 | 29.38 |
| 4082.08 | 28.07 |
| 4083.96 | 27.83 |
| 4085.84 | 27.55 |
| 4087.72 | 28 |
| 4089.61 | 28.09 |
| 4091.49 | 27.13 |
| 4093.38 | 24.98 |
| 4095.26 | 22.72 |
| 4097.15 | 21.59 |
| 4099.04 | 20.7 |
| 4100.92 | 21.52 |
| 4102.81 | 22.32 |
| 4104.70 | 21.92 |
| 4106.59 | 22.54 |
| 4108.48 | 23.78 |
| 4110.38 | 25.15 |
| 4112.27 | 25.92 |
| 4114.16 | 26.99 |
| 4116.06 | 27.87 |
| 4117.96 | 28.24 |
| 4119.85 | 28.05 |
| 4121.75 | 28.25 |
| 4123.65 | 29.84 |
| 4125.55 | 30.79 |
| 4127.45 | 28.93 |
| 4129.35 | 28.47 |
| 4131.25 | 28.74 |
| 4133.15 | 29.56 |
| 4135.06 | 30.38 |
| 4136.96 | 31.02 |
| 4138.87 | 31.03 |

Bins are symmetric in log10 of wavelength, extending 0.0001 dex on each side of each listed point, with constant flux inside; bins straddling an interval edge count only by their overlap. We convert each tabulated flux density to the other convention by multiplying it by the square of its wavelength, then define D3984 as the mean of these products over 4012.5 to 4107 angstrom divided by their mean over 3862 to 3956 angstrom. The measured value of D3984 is 1.16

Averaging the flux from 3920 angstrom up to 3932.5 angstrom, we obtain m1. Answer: 26.7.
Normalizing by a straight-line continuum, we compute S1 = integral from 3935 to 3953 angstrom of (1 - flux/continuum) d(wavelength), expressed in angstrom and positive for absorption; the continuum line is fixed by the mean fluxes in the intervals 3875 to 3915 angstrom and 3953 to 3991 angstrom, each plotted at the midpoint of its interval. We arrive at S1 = -2.7 angstrom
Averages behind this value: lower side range 25.9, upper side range 23.9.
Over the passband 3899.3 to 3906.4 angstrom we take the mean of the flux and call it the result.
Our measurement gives 28.4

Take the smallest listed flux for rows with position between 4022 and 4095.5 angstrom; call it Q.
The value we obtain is 22.72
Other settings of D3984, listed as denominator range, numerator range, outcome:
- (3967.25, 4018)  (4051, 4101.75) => 1.07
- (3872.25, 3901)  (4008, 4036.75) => 1.36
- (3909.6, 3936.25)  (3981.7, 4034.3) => 1.20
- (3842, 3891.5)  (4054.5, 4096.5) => 1.16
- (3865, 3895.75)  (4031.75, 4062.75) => 1.29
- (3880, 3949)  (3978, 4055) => 1.23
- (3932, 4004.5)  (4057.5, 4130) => 1.12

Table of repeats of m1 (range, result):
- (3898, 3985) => 26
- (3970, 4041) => 29.4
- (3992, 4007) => 30.8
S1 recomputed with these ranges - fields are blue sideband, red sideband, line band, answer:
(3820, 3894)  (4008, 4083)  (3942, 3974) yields 4.7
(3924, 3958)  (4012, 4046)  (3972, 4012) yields 1.4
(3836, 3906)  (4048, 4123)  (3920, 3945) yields 0.9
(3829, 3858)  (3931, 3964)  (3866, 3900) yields -1.9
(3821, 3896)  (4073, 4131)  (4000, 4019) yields -3.9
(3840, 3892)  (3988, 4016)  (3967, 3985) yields 4.9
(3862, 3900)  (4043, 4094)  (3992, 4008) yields -1.1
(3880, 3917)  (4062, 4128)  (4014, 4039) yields -4.4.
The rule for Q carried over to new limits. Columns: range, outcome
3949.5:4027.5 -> 13.77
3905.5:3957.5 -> 17.34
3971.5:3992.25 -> 18.06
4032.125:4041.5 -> 29.08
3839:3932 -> 19.89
